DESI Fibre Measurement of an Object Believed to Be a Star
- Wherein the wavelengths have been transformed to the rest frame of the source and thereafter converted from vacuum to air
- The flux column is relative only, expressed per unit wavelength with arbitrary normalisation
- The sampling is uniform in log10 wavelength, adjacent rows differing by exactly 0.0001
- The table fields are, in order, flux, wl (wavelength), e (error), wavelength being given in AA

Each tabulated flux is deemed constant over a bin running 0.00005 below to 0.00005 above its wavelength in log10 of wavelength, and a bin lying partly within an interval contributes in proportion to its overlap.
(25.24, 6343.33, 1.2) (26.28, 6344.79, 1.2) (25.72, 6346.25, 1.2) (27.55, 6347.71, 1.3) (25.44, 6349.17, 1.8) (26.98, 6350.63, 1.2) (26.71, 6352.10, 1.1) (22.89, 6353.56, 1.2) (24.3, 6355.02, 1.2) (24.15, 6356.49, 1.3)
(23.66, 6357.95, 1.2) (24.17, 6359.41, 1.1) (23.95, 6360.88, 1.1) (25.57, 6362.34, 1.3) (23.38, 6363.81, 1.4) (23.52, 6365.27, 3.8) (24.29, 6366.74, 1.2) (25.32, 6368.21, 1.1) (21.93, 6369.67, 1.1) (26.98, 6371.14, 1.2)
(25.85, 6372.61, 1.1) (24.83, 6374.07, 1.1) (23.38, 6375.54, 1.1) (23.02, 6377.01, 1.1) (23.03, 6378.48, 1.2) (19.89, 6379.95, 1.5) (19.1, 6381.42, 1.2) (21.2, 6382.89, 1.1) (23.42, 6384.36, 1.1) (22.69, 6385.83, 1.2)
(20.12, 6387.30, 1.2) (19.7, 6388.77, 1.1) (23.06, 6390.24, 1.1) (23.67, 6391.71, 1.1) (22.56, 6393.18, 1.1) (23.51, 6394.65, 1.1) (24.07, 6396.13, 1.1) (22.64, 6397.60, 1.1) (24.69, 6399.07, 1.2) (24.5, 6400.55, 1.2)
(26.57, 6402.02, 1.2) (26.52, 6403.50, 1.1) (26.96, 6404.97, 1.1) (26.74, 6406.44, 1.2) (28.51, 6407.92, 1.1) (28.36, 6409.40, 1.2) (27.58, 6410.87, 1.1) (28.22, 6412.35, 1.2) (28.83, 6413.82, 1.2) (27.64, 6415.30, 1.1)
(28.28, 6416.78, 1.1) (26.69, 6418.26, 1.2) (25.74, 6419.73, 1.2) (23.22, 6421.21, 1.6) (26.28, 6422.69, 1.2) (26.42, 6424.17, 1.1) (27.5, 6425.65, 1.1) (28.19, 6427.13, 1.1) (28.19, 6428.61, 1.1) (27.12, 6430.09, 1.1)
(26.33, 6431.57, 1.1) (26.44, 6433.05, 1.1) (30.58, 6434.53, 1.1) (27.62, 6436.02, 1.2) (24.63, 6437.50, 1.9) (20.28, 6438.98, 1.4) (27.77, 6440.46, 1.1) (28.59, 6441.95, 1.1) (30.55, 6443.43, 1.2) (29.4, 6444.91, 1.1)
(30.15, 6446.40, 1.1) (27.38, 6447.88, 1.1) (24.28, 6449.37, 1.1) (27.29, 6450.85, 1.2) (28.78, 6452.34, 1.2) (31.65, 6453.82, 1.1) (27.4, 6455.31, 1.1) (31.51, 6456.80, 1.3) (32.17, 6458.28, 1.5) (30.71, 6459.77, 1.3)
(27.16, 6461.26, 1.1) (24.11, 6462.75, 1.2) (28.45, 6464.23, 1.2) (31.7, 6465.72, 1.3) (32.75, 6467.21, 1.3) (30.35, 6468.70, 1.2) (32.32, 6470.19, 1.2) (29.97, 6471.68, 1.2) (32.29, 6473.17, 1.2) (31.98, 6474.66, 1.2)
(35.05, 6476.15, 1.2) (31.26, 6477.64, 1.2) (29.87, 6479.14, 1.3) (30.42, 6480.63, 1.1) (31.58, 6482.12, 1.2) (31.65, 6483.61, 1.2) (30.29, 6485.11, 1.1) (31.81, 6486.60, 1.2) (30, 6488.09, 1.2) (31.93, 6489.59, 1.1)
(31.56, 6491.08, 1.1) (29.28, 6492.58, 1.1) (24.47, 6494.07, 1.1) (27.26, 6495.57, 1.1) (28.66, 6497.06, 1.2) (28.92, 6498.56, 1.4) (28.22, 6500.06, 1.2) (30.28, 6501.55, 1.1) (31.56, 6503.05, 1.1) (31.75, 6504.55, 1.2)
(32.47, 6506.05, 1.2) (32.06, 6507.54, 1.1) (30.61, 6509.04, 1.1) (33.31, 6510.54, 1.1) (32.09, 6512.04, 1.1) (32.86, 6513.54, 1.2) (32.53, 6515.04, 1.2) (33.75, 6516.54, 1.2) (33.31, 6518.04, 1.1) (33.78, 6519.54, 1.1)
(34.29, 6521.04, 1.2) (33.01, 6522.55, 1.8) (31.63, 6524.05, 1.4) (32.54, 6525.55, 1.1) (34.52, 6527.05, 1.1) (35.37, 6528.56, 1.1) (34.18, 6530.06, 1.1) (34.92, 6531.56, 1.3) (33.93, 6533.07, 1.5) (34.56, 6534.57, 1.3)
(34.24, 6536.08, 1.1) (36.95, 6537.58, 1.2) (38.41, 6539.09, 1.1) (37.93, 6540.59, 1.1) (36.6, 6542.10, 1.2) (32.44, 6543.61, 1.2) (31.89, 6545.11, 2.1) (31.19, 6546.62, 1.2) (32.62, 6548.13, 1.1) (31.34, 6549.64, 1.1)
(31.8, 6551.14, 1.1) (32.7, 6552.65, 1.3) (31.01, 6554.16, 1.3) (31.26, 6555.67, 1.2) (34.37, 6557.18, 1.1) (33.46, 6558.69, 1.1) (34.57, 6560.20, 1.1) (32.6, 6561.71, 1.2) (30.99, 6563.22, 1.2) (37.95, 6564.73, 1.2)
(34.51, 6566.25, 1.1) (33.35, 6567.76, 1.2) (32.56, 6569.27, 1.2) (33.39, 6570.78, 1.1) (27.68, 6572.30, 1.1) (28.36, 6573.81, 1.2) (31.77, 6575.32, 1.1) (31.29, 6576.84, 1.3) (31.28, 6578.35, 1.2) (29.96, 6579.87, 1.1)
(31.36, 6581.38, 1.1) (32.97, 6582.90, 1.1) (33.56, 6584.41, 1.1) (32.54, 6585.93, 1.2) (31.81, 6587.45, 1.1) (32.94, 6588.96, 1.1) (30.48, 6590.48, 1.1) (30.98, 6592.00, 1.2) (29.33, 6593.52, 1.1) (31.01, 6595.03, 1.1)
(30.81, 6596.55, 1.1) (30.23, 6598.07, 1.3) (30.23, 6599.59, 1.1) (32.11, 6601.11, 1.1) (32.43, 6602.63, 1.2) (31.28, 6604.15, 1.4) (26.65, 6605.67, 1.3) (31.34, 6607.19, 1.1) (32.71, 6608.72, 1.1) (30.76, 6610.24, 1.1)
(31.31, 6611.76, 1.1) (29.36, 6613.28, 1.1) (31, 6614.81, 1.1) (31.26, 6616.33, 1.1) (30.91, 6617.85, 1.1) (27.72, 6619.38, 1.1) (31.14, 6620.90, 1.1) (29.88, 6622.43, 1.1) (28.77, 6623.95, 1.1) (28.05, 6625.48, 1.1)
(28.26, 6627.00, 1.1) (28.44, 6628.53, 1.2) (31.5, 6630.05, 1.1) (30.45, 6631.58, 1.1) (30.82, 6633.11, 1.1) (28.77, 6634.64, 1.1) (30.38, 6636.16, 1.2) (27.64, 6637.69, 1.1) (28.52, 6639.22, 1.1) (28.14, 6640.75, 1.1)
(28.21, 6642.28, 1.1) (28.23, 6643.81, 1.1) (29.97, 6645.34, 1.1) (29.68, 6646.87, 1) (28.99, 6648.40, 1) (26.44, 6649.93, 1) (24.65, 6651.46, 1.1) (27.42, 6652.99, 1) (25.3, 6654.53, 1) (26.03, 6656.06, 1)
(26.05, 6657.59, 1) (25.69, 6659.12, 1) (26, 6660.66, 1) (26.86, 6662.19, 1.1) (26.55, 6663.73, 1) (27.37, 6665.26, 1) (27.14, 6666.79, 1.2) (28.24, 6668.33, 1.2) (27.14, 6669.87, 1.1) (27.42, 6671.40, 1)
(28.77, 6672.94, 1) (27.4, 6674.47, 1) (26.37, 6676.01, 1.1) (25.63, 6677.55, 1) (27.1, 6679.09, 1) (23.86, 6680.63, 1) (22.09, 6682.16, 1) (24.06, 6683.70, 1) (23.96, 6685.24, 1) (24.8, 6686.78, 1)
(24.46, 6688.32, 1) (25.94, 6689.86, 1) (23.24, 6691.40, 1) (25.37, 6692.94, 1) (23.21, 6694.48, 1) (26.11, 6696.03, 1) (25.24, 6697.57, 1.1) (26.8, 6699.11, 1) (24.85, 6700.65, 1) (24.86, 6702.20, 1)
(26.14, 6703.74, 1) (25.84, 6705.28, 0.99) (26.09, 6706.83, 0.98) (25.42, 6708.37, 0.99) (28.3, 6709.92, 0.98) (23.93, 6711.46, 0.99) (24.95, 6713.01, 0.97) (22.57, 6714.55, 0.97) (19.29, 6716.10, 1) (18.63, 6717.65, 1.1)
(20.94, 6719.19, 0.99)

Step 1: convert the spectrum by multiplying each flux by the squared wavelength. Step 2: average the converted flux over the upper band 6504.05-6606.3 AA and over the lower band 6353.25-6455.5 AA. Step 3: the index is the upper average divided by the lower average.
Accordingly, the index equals 1.34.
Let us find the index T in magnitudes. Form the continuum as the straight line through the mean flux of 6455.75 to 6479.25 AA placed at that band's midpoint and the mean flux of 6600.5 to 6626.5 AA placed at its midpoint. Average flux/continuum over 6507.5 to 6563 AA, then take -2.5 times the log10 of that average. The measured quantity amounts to -0.10 mag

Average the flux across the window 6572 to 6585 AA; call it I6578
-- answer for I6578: 31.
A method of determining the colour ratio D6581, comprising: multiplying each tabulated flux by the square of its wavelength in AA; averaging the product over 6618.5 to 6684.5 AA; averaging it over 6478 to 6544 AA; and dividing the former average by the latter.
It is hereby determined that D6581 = 0.89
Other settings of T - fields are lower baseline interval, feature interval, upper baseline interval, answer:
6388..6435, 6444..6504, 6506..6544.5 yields 0.02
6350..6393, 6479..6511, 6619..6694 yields -0.21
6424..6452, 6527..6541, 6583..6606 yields -0.19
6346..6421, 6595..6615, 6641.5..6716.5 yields -0.20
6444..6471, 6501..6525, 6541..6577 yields -0.05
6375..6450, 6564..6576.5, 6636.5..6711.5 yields -0.24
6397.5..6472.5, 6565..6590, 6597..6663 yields -0.12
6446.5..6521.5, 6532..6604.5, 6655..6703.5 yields -0.14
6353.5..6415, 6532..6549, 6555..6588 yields -0.12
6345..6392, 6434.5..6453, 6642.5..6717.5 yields -0.13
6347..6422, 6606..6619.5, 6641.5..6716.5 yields -0.20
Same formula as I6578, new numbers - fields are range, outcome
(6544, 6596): 32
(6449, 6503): 30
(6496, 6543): 33.2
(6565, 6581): 31.6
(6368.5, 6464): 26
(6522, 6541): 34.8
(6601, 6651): 29.7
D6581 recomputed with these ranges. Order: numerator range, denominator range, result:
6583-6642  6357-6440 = 1.30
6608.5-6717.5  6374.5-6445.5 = 1.15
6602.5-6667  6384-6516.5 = 1.07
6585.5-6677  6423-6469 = 1.09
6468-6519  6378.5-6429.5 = 1.28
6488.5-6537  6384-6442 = 1.28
